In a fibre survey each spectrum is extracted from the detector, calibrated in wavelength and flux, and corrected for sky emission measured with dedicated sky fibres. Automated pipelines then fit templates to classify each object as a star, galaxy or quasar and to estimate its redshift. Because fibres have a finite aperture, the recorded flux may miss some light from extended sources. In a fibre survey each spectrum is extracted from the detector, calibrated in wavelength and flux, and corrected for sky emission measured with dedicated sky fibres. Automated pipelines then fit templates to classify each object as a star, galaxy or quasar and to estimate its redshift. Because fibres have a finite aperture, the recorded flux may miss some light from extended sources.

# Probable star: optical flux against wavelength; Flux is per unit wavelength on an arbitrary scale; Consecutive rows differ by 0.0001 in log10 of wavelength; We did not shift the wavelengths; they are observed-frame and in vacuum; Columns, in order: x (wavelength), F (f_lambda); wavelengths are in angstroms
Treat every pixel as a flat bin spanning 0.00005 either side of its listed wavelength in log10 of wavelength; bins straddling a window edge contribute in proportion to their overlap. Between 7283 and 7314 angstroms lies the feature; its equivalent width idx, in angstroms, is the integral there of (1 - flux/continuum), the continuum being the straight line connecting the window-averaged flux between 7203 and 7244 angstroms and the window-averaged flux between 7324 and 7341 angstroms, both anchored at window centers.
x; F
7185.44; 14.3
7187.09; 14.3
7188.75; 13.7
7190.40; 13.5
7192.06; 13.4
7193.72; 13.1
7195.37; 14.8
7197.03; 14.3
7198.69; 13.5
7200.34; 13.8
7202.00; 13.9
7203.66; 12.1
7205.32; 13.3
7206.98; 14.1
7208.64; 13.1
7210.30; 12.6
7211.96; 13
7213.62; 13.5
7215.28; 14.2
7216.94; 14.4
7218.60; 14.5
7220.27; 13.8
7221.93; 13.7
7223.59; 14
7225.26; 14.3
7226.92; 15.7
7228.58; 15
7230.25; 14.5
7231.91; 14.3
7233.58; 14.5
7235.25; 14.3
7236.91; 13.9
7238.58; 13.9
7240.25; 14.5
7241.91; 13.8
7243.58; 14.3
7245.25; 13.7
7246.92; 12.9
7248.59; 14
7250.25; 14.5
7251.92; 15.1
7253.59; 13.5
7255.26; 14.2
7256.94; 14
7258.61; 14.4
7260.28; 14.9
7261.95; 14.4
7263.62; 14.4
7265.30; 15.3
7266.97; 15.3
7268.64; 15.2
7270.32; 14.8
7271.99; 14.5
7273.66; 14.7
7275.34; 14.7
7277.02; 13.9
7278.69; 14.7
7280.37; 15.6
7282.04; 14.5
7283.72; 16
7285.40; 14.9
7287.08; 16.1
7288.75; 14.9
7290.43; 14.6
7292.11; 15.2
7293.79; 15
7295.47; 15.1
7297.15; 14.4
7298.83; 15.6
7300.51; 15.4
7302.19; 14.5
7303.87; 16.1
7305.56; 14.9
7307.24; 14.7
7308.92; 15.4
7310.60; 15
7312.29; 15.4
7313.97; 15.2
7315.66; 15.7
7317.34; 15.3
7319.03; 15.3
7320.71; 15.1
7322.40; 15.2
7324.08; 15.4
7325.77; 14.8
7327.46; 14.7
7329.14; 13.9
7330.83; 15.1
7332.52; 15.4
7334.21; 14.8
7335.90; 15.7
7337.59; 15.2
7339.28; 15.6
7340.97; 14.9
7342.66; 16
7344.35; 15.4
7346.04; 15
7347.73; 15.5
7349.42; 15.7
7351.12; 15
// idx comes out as -1.00 angstroms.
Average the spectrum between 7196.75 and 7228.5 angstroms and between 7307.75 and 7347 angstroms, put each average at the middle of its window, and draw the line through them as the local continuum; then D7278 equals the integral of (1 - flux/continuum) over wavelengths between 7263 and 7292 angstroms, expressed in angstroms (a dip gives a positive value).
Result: -0.7 angstroms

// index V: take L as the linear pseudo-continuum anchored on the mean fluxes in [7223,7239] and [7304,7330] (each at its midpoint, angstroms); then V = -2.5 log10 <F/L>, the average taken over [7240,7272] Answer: 0.019 mag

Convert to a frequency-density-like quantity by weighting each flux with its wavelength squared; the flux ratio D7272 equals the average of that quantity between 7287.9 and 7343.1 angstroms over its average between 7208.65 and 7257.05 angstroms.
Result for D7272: 1.1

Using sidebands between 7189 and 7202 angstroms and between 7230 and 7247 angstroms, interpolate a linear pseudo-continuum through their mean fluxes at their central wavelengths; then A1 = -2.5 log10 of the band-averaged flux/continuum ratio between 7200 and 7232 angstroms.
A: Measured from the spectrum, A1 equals 0.00 mag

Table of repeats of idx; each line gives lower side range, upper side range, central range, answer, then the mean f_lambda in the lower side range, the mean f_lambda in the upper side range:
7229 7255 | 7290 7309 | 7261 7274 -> -0.3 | 14.1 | 15.1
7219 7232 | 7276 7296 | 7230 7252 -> 0.7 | 14.4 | 15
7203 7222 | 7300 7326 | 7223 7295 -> -1.4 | 13.5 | 15.2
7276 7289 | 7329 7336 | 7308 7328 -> -0.3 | 15.1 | 15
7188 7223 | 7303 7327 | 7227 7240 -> -0.4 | 13.6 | 15.2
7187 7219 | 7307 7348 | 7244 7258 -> 0.2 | 13.6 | 15.2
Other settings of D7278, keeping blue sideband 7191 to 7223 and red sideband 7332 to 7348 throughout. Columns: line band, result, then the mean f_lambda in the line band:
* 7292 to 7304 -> -0.2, 15.1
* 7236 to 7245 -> 0.0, 14.1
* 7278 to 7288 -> -0.5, 15.3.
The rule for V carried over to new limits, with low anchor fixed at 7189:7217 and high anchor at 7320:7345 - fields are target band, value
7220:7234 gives -0.046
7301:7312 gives -0.022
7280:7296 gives -0.043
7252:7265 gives -0.008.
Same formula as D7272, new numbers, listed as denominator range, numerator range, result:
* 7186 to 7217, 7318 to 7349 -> 1.16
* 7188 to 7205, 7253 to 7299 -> 1.11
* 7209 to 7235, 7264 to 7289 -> 1.08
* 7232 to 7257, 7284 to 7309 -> 1.09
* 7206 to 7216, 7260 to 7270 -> 1.13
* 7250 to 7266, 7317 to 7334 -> 1.06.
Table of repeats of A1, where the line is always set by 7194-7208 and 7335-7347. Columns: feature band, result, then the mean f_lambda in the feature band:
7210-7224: 0.008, 13.8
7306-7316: -0.012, 15.2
